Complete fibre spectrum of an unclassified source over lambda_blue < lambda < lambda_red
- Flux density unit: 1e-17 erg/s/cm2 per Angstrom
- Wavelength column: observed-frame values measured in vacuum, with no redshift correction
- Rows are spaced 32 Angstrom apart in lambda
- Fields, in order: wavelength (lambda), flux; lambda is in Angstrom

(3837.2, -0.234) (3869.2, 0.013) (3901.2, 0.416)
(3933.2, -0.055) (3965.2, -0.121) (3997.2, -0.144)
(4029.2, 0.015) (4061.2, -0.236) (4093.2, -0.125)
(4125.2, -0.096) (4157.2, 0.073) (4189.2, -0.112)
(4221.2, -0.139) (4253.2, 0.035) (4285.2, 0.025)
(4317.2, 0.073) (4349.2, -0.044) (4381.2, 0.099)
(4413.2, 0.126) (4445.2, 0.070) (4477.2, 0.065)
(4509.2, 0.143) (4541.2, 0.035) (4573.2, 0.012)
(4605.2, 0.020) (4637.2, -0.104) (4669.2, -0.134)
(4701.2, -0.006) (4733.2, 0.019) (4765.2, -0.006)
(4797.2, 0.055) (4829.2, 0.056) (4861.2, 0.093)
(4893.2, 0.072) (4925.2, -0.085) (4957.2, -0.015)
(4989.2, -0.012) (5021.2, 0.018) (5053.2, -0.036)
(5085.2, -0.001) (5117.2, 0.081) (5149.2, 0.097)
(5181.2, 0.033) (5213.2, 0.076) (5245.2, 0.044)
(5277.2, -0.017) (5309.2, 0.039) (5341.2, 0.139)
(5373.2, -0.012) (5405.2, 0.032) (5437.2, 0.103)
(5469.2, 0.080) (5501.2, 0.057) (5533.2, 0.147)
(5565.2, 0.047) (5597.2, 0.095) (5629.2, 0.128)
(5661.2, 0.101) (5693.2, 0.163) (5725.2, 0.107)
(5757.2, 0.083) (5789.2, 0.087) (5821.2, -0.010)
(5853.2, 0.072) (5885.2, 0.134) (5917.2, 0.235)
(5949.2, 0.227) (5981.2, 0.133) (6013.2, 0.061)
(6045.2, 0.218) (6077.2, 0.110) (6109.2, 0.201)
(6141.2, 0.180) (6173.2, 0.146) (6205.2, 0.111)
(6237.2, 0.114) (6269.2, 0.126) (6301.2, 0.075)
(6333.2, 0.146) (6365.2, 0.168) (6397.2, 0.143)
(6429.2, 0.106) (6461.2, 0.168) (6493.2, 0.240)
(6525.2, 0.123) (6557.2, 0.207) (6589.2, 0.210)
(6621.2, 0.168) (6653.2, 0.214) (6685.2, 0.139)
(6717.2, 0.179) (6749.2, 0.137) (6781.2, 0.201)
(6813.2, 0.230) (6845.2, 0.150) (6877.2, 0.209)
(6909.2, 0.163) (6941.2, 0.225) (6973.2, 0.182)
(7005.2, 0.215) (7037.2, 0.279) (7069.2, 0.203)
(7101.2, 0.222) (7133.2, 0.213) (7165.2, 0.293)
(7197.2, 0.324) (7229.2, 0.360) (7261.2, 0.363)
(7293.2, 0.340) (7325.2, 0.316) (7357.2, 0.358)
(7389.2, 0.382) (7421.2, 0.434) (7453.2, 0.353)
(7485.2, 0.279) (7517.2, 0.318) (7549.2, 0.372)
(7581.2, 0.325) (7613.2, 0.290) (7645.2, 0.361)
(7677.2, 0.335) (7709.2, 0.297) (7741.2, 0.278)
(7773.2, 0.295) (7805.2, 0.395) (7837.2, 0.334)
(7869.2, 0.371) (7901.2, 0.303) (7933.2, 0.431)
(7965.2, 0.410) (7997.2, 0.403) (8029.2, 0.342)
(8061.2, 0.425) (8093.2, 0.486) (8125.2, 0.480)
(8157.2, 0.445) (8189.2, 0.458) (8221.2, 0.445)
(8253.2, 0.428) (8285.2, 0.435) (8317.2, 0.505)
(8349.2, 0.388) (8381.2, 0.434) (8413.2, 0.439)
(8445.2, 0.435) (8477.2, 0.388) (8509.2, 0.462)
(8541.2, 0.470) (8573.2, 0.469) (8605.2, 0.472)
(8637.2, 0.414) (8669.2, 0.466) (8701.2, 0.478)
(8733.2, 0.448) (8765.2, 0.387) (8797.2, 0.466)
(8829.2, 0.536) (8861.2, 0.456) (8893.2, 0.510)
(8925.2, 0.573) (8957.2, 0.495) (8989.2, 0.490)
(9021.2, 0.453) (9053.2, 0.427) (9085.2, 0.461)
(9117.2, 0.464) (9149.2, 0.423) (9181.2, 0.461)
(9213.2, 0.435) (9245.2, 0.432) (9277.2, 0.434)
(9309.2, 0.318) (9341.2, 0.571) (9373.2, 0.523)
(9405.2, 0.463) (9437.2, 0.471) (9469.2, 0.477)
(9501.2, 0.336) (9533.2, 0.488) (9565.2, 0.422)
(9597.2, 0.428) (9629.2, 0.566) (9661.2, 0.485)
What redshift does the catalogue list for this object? 0.80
